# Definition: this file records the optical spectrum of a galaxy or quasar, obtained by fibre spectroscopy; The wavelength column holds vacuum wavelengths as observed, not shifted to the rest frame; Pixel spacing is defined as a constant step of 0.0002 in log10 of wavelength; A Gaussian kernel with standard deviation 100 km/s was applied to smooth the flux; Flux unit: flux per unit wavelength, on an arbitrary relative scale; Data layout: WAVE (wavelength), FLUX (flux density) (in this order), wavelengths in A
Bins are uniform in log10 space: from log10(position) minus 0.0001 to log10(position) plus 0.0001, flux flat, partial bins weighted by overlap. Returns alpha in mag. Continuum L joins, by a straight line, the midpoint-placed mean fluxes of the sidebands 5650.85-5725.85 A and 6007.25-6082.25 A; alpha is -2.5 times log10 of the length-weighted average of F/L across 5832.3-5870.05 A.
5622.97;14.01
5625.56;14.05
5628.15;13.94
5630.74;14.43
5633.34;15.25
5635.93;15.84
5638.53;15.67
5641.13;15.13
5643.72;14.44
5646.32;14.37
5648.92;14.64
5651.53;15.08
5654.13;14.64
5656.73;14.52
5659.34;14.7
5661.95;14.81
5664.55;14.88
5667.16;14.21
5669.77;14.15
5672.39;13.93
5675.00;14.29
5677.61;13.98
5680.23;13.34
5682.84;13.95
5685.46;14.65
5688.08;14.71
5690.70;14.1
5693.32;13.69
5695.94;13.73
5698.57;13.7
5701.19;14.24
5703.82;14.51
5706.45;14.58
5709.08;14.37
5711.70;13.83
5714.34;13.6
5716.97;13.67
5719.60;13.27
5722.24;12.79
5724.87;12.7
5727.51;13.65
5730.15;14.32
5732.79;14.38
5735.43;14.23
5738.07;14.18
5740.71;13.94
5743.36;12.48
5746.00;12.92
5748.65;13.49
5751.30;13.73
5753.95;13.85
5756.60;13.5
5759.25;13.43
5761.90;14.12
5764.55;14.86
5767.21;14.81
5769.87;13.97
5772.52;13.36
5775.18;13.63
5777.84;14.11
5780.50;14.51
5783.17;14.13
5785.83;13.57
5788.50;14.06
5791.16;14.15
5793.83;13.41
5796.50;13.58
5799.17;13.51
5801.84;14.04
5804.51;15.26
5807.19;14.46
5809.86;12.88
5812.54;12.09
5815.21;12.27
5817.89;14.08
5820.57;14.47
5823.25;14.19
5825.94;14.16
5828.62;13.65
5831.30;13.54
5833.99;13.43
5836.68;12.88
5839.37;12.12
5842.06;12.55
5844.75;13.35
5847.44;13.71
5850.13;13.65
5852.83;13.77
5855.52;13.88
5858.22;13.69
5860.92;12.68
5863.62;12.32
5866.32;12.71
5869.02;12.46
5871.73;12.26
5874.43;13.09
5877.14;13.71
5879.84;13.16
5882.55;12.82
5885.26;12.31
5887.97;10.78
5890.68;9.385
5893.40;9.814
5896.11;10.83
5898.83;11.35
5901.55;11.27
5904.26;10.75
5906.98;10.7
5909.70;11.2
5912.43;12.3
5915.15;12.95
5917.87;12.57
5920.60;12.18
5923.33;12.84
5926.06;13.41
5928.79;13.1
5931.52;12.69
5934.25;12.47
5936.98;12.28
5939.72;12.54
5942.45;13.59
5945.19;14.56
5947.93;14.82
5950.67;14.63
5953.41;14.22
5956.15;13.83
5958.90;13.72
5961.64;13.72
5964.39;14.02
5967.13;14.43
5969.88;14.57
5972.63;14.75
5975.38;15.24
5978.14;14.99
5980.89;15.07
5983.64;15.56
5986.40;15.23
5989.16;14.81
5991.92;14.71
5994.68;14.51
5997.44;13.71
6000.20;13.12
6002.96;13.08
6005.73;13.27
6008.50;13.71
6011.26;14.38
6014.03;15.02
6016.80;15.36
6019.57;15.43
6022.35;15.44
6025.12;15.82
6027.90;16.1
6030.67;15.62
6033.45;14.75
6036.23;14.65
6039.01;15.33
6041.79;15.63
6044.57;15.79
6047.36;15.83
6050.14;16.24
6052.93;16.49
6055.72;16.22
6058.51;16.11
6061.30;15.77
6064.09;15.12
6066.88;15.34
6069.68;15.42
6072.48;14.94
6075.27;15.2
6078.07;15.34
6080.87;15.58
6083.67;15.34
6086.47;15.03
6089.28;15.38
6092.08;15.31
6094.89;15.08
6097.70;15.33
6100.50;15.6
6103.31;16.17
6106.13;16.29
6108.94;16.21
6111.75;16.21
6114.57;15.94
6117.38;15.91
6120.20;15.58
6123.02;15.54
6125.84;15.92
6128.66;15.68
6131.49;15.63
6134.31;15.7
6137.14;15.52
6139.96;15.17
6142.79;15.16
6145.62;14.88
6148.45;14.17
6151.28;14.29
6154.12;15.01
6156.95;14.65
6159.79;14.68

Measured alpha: 0.13 mag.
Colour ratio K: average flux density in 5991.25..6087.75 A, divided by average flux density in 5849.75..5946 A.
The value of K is 1.2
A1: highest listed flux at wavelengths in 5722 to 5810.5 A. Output 15.26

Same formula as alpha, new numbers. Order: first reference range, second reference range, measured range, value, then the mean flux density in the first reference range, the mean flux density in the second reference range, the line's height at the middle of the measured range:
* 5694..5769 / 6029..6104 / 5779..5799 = 0.017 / 13.8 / 15.5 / 14.1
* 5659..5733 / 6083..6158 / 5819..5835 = 0.041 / 14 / 15.4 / 14.5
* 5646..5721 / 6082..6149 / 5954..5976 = 0.061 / 14.2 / 15.5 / 15.1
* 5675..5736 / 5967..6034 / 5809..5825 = 0.069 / 13.9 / 14.8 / 14.2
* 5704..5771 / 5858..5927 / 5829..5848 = -0.037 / 13.8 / 12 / 12.6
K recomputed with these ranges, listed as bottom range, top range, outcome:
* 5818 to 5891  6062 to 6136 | 1.19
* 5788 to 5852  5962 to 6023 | 1.07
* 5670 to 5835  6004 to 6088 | 1.11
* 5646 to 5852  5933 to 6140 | 1.08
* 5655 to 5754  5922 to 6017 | 1.01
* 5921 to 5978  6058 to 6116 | 1.13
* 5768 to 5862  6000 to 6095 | 1.12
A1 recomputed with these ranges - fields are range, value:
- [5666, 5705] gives 14.71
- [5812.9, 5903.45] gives 14.47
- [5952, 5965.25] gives 14.22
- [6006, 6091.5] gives 16.49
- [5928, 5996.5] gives 15.56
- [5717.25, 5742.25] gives 14.38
